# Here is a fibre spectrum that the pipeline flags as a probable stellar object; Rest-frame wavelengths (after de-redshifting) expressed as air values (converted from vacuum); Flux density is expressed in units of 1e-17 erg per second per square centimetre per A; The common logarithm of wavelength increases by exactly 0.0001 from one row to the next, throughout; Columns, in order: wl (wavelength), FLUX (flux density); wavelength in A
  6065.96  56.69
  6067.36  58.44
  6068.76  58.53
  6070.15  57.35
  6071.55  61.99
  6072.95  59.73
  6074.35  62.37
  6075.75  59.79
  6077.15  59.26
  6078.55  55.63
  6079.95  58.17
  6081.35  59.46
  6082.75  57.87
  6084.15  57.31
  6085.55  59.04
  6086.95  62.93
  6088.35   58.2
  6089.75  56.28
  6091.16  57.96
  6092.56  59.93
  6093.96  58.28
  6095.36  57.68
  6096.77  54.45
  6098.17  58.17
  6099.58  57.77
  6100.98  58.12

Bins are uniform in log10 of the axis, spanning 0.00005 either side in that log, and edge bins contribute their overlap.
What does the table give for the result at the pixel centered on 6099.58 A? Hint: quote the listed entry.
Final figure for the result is 57.77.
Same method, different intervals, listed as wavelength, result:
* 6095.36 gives 57.68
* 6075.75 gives 59.79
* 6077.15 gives 59.26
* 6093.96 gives 58.28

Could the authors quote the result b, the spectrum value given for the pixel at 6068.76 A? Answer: 58.53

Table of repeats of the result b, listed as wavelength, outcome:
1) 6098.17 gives 58.17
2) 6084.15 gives 57.31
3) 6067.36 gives 58.44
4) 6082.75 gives 57.87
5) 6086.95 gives 62.93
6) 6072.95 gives 59.73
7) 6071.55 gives 61.99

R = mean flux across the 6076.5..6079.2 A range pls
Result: 57.4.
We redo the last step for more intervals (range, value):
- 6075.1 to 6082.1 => 58.4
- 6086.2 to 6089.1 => 60.6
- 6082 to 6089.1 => 59.1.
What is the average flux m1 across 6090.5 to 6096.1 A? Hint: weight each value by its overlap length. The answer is 58.5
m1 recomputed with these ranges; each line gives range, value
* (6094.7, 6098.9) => 56.7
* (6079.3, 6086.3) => 58.4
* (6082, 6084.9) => 57.7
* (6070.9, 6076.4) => 60.9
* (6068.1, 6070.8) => 58.1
